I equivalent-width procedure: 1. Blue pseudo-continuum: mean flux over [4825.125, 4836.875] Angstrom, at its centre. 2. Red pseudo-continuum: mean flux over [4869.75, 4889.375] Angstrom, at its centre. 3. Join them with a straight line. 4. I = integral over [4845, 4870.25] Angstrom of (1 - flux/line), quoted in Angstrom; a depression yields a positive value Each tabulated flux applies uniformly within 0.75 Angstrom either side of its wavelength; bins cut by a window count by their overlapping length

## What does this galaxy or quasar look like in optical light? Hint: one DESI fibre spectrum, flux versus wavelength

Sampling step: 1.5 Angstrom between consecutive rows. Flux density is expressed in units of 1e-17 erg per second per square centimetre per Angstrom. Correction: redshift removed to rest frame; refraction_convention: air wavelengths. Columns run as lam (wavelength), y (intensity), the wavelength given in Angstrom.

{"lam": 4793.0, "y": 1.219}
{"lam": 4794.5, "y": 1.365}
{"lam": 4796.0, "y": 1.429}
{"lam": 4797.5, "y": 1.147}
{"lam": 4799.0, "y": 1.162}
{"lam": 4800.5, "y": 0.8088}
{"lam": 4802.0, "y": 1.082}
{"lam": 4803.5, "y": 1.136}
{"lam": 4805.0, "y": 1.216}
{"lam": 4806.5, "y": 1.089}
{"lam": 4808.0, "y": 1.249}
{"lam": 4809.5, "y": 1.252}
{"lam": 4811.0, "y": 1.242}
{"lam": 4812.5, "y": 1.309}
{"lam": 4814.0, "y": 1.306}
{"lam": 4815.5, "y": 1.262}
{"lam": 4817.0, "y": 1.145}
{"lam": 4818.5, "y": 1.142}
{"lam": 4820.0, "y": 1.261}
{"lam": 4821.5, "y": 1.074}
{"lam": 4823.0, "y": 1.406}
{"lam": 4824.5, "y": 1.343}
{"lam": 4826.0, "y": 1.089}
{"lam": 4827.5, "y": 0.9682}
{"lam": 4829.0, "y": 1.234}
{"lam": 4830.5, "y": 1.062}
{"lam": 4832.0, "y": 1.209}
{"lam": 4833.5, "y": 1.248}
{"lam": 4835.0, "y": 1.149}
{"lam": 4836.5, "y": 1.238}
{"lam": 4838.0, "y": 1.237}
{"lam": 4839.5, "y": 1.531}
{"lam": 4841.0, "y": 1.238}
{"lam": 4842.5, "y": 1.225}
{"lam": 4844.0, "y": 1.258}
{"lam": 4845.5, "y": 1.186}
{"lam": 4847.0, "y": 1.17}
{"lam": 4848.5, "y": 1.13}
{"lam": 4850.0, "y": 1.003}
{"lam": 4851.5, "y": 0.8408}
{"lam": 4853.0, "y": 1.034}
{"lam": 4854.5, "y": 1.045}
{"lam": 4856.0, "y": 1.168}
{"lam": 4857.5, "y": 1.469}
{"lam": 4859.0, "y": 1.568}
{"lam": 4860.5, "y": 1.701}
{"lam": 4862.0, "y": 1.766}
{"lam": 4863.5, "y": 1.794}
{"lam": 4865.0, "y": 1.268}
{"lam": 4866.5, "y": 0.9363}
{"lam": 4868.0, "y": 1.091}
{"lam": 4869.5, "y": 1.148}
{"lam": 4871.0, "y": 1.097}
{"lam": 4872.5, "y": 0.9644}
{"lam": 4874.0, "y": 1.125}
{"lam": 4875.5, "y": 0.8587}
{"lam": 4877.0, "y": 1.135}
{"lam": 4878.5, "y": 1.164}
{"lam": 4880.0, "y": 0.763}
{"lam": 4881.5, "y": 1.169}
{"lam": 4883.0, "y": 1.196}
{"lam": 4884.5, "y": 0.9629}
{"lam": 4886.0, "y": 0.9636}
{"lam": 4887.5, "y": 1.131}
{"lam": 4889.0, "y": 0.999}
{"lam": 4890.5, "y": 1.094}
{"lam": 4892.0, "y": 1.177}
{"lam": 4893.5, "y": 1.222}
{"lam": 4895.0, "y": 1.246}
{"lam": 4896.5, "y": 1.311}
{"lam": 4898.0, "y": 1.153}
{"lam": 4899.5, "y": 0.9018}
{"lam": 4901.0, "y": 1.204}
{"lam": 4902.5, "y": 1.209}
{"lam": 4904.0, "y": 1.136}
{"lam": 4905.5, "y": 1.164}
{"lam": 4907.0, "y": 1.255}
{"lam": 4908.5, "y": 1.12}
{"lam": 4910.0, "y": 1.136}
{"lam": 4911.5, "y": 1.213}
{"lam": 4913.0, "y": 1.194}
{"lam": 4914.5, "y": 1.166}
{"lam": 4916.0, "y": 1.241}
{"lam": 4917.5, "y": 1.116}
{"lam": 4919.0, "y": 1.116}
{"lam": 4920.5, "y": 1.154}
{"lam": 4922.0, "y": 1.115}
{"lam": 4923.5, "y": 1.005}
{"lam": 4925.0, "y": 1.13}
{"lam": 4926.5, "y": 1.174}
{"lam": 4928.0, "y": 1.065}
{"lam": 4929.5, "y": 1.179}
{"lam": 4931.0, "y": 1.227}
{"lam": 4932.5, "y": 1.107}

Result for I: -3.81 Angstrom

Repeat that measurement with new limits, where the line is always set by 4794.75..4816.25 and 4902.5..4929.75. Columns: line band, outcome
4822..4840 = -0.5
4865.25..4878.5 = 1.2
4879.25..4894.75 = 1.2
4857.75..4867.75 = -2.6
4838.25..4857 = 0.3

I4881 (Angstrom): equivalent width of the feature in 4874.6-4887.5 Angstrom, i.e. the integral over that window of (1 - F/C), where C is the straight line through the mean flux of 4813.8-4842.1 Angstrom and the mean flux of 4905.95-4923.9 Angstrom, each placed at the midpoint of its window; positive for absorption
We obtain 1.6 Angstrom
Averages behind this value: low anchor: 1.22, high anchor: 1.16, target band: 1.03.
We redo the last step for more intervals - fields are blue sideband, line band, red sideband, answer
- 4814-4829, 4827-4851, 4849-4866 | 1.3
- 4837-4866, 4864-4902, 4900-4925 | 3.9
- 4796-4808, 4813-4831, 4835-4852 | -0.6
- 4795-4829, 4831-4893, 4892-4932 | -0.3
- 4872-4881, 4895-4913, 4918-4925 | -1.8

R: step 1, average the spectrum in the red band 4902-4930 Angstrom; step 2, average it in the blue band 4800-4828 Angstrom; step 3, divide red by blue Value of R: 0.97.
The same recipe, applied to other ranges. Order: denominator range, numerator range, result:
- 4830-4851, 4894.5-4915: 0.97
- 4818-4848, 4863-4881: 0.91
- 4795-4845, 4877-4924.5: 0.94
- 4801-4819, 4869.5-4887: 0.87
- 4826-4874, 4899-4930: 0.94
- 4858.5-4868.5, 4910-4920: 0.81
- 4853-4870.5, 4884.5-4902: 0.84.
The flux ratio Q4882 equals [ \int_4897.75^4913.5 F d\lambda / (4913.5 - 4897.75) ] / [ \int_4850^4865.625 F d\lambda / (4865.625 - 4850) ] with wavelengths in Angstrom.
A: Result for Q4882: 0.85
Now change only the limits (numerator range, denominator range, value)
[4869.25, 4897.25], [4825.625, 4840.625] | 0.91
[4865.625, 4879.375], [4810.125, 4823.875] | 0.85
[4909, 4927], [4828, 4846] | 0.93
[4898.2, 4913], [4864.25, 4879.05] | 1.07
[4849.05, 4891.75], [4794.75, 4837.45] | 0.97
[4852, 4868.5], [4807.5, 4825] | 1.08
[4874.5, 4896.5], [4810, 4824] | 0.88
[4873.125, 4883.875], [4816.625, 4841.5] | 0.87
